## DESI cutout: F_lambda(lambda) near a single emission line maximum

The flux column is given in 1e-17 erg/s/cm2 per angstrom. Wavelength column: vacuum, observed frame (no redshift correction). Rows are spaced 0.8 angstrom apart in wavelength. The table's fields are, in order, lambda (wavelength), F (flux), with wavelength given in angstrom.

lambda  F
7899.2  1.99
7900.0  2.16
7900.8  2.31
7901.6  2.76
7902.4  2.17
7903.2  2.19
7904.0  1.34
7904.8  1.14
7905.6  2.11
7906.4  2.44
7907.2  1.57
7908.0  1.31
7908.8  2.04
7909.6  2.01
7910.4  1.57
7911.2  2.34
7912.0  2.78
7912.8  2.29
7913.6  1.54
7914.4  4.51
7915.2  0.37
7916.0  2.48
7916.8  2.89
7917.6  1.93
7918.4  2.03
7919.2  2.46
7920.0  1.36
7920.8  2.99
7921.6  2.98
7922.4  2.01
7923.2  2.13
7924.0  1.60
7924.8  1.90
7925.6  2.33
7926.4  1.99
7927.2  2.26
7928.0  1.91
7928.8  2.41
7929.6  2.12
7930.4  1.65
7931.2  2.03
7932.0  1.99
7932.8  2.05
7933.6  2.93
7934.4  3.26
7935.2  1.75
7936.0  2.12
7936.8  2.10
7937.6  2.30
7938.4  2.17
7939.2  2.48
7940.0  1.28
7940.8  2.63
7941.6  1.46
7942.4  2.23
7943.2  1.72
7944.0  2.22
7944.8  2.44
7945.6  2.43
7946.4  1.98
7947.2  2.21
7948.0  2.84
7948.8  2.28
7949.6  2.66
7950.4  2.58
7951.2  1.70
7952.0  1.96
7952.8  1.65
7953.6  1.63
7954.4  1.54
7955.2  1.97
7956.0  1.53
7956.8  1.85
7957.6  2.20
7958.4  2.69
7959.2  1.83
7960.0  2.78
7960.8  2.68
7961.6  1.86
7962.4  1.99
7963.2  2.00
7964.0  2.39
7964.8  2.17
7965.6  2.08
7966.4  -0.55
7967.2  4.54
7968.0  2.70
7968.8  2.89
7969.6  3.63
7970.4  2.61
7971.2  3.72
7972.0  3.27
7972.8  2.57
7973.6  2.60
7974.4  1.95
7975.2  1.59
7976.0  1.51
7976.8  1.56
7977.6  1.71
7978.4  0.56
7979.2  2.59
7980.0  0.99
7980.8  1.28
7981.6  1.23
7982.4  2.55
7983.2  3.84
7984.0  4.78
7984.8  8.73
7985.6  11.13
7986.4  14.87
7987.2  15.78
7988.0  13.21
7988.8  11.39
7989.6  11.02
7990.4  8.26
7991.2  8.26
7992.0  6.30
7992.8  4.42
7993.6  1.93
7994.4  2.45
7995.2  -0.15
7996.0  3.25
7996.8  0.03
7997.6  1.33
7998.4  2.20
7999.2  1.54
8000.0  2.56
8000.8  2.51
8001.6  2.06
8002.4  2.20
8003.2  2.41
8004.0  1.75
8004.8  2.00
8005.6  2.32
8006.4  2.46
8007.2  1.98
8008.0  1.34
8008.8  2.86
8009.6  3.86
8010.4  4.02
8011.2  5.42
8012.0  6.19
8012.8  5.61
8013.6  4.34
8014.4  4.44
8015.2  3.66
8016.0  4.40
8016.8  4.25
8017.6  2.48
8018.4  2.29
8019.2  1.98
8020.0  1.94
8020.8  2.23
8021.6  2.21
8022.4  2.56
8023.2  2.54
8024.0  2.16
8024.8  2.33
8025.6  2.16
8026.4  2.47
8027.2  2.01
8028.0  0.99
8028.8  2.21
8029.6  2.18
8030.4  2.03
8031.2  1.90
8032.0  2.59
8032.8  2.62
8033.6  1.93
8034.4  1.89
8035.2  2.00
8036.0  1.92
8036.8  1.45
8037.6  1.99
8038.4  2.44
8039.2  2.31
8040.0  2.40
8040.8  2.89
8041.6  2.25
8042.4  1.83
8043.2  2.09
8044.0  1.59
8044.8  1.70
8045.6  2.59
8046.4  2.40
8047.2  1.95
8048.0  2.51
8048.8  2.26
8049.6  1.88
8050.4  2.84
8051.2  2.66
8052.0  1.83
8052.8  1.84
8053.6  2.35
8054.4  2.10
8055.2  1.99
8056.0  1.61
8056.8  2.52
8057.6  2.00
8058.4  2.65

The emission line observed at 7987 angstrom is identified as Halpha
